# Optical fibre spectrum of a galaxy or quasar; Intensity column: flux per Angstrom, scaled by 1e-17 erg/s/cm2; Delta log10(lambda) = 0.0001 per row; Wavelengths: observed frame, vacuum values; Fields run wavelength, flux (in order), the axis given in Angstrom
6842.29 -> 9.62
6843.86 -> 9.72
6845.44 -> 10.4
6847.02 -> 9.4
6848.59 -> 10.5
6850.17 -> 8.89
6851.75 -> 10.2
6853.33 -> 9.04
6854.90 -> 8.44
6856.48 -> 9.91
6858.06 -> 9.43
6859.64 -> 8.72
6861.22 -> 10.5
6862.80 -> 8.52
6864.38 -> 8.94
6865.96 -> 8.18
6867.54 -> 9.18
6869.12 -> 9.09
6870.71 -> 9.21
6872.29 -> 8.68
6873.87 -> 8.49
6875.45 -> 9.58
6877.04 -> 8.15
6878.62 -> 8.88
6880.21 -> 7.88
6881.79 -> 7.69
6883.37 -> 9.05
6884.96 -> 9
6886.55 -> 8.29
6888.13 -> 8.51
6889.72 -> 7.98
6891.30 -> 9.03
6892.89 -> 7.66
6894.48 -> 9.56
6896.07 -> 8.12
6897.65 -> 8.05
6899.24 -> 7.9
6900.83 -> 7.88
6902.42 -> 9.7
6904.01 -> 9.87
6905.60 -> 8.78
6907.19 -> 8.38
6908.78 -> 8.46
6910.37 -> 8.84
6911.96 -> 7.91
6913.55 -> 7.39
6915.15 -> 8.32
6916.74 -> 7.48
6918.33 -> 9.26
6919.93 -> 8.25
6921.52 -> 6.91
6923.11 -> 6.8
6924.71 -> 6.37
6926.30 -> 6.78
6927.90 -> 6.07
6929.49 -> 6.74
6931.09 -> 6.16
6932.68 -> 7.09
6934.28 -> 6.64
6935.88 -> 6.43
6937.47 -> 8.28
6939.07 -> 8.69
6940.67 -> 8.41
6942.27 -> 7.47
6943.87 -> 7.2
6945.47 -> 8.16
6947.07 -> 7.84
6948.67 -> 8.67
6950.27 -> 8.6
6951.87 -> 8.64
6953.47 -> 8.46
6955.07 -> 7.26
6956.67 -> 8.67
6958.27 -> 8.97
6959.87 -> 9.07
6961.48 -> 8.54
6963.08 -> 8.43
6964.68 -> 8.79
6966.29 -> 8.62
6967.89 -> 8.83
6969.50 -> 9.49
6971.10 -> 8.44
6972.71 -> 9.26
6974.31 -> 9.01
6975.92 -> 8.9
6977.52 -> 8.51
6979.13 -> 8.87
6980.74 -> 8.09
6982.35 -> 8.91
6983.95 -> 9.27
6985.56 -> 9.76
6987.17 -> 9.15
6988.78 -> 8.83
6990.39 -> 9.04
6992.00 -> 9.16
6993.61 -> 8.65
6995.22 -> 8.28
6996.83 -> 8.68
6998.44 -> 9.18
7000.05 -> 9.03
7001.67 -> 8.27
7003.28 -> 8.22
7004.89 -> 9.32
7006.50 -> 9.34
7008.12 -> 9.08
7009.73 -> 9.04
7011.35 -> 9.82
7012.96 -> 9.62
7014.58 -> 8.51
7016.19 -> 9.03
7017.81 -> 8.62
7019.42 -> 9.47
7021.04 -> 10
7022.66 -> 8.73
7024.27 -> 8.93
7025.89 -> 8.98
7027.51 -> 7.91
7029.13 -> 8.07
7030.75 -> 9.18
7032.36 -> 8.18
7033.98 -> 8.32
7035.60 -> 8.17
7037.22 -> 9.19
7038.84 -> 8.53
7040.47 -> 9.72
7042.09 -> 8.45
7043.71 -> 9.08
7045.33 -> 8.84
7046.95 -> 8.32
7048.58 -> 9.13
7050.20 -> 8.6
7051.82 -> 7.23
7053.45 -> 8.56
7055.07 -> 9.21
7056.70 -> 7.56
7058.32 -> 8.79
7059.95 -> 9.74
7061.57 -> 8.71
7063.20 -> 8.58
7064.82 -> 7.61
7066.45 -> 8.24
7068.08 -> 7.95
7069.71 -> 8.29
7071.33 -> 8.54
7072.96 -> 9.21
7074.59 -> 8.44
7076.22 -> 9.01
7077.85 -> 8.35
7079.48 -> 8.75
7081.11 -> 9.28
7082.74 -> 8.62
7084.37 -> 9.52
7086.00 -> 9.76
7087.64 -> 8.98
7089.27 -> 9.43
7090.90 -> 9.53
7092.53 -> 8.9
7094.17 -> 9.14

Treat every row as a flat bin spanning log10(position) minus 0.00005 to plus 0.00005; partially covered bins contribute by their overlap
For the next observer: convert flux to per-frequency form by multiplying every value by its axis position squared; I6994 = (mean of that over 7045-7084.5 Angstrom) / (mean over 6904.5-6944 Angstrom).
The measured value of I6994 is 1.2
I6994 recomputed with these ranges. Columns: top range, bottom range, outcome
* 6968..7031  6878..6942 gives 1.15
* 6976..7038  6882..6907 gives 1.07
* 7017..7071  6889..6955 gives 1.13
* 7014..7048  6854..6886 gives 1.04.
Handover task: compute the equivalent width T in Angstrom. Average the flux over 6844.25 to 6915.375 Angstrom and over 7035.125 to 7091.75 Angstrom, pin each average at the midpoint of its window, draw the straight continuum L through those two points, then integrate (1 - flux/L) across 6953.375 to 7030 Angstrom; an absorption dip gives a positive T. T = -0.76 Angstrom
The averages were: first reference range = 8.82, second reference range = 8.74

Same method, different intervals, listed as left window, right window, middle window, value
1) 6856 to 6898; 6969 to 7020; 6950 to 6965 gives 0.6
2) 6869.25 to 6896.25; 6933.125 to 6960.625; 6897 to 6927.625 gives 1.2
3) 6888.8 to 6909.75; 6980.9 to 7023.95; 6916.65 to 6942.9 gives 4.3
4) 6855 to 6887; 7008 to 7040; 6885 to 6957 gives 7.4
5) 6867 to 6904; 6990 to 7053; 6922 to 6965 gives 4.8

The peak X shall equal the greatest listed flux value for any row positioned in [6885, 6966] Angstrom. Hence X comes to 9.87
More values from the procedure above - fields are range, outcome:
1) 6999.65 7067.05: 10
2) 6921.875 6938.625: 8.28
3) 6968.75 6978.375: 9.49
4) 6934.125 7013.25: 9.82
